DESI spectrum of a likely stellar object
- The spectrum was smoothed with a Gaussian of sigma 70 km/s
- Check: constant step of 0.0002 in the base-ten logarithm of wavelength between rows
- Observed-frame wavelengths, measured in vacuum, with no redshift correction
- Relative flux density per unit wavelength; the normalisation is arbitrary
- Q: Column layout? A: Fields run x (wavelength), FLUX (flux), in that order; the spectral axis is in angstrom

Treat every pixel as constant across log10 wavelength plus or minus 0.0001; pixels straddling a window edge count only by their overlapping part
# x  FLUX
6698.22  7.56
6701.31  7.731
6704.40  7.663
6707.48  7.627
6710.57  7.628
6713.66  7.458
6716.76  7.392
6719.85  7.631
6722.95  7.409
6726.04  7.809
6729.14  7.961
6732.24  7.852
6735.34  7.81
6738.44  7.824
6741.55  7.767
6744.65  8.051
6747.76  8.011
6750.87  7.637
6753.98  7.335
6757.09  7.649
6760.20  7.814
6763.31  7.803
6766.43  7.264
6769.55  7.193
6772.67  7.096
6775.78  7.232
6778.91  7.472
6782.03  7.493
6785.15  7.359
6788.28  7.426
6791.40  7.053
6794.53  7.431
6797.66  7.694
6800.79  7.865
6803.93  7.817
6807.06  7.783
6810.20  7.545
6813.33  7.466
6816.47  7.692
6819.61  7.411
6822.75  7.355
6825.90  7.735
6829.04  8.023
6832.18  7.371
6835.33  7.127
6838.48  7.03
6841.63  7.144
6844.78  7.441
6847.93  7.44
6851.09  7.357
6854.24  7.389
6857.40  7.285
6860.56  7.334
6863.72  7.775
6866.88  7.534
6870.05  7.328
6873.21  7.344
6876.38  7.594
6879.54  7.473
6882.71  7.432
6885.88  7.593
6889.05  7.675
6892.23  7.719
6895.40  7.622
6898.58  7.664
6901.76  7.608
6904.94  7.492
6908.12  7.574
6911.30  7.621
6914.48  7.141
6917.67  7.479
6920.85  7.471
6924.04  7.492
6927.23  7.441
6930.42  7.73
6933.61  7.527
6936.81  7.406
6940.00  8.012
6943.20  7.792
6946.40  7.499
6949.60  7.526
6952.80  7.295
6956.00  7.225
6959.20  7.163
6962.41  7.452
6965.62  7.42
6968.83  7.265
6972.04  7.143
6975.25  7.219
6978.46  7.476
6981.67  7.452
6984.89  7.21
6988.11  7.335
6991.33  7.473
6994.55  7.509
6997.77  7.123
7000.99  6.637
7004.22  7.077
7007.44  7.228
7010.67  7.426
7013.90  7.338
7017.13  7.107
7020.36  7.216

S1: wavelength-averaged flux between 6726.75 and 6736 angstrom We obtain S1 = 7.87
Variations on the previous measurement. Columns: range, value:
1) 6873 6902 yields 7.58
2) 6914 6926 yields 7.42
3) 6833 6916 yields 7.45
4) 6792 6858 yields 7.49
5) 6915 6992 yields 7.43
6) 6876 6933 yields 7.55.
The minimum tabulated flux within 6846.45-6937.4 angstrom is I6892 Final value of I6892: 7.141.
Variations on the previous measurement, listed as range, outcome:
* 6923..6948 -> 7.406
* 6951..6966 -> 7.163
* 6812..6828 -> 7.355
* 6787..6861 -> 7.03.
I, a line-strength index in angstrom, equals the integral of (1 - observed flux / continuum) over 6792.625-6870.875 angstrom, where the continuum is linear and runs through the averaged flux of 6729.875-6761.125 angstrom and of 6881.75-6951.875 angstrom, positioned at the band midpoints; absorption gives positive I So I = 1.82 angstrom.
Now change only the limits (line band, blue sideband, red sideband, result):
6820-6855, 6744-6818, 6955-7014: 0.3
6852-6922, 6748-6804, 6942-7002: -1.0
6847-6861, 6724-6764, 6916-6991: 0.5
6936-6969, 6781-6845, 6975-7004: -0.7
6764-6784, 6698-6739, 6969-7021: 0.7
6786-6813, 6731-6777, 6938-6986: 0.0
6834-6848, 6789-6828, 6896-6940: 0.6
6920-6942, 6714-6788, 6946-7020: -0.7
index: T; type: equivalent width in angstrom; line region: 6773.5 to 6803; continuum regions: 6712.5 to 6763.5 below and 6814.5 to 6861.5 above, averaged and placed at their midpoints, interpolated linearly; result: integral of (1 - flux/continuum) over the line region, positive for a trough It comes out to 0.5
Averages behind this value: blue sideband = 7.72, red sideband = 7.41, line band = 7.45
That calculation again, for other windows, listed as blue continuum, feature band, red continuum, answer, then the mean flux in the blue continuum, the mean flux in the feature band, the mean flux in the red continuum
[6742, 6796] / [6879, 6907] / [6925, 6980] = -0.5 angstrom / 7.5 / 7.59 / 7.45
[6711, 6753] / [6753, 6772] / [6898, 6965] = 0.5 angstrom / 7.73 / 7.49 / 7.5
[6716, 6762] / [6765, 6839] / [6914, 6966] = 1.9 angstrom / 7.74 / 7.46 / 7.48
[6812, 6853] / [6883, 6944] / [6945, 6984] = -1.7 angstrom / 7.43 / 7.58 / 7.34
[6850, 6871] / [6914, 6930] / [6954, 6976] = -0.2 angstrom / 7.43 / 7.45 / 7.27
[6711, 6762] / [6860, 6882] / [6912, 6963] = 0.2 angstrom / 7.71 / 7.49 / 7.48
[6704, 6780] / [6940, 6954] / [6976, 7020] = -0.5 angstrom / 7.62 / 7.59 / 7.26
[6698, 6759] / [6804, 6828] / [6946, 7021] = -0.1 angstrom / 7.69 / 7.6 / 7.28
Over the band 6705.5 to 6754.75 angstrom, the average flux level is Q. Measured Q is 7.71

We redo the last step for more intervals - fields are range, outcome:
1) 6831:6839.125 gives 7.18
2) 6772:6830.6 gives 7.53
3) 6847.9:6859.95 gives 7.35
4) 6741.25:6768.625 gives 7.69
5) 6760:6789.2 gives 7.4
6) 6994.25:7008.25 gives 7.07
